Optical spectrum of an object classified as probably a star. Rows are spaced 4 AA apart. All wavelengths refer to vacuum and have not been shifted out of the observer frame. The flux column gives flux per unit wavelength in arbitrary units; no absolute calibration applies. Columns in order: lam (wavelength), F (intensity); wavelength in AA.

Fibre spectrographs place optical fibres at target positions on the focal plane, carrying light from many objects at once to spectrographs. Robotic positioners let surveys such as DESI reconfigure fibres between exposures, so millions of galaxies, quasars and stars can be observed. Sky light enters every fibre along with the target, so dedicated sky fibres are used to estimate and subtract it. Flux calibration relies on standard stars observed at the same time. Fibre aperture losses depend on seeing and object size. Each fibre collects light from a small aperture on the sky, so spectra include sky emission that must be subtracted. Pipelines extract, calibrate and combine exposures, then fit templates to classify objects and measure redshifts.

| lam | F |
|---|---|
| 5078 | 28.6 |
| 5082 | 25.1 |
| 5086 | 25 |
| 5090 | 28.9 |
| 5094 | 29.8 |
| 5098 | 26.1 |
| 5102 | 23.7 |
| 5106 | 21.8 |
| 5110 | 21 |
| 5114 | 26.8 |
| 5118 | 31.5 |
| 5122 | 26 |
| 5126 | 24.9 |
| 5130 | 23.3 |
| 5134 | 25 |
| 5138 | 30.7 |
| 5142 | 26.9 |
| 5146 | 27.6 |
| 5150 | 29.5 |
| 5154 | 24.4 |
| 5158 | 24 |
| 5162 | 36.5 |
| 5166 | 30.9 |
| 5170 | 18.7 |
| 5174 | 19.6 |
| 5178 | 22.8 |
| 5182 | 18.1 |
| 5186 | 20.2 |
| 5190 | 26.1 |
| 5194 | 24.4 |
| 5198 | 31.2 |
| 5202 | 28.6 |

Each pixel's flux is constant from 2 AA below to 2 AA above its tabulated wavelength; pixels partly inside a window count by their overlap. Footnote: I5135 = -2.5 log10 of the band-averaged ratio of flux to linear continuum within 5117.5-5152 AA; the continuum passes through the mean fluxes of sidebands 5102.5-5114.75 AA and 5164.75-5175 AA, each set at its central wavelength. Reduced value -0.18 mag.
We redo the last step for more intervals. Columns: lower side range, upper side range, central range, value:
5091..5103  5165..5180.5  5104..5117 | 0.10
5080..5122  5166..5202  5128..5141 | -0.06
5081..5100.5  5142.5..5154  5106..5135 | 0.08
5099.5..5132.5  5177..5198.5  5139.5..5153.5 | -0.15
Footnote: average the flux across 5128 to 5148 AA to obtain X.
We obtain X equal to 26.7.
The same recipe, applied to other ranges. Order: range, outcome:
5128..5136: 24.1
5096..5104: 24.9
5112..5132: 26.5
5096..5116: 23.9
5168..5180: 20.4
